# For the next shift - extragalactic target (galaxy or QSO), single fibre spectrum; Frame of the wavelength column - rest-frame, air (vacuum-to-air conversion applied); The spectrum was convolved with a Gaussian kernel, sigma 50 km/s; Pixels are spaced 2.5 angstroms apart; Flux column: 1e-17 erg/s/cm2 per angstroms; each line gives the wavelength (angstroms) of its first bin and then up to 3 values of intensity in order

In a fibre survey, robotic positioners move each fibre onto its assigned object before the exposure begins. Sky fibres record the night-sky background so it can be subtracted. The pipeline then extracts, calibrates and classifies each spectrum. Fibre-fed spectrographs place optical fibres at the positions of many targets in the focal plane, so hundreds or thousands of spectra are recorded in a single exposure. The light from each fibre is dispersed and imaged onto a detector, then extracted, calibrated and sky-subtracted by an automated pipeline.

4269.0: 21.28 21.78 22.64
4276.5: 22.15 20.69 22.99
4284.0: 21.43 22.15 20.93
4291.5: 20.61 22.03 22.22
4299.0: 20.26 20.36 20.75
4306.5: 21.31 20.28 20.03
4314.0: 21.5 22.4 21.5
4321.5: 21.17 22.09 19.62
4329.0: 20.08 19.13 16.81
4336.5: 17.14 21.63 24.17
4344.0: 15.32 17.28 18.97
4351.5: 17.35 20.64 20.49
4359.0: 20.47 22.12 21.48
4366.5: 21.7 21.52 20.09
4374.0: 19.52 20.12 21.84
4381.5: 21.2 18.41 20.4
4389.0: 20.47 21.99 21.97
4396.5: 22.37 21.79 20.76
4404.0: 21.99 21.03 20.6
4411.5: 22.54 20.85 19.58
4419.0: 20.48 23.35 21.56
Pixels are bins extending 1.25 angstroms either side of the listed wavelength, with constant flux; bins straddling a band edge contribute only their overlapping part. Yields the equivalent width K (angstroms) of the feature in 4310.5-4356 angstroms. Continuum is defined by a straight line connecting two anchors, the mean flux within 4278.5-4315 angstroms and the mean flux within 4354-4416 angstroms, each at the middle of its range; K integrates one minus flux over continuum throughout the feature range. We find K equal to 2.8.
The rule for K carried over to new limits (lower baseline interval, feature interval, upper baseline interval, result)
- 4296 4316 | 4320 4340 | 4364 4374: 1.13 angstroms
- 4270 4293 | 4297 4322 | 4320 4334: -0.32 angstroms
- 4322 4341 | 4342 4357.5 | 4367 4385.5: 1.12 angstroms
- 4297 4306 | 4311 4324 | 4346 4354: -1.02 angstroms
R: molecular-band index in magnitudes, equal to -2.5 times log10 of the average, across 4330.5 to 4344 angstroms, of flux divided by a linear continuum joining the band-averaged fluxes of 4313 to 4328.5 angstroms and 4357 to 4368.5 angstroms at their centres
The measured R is 0.11 mag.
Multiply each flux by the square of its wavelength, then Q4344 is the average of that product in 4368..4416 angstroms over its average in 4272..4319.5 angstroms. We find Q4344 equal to 1.0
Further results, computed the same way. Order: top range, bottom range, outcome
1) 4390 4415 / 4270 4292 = 1.05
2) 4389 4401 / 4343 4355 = 1.24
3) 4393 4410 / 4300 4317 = 1.08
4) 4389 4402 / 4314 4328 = 1.05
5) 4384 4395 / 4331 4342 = 1.10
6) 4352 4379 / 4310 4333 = 1.02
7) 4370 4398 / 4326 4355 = 1.12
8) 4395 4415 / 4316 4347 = 1.12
